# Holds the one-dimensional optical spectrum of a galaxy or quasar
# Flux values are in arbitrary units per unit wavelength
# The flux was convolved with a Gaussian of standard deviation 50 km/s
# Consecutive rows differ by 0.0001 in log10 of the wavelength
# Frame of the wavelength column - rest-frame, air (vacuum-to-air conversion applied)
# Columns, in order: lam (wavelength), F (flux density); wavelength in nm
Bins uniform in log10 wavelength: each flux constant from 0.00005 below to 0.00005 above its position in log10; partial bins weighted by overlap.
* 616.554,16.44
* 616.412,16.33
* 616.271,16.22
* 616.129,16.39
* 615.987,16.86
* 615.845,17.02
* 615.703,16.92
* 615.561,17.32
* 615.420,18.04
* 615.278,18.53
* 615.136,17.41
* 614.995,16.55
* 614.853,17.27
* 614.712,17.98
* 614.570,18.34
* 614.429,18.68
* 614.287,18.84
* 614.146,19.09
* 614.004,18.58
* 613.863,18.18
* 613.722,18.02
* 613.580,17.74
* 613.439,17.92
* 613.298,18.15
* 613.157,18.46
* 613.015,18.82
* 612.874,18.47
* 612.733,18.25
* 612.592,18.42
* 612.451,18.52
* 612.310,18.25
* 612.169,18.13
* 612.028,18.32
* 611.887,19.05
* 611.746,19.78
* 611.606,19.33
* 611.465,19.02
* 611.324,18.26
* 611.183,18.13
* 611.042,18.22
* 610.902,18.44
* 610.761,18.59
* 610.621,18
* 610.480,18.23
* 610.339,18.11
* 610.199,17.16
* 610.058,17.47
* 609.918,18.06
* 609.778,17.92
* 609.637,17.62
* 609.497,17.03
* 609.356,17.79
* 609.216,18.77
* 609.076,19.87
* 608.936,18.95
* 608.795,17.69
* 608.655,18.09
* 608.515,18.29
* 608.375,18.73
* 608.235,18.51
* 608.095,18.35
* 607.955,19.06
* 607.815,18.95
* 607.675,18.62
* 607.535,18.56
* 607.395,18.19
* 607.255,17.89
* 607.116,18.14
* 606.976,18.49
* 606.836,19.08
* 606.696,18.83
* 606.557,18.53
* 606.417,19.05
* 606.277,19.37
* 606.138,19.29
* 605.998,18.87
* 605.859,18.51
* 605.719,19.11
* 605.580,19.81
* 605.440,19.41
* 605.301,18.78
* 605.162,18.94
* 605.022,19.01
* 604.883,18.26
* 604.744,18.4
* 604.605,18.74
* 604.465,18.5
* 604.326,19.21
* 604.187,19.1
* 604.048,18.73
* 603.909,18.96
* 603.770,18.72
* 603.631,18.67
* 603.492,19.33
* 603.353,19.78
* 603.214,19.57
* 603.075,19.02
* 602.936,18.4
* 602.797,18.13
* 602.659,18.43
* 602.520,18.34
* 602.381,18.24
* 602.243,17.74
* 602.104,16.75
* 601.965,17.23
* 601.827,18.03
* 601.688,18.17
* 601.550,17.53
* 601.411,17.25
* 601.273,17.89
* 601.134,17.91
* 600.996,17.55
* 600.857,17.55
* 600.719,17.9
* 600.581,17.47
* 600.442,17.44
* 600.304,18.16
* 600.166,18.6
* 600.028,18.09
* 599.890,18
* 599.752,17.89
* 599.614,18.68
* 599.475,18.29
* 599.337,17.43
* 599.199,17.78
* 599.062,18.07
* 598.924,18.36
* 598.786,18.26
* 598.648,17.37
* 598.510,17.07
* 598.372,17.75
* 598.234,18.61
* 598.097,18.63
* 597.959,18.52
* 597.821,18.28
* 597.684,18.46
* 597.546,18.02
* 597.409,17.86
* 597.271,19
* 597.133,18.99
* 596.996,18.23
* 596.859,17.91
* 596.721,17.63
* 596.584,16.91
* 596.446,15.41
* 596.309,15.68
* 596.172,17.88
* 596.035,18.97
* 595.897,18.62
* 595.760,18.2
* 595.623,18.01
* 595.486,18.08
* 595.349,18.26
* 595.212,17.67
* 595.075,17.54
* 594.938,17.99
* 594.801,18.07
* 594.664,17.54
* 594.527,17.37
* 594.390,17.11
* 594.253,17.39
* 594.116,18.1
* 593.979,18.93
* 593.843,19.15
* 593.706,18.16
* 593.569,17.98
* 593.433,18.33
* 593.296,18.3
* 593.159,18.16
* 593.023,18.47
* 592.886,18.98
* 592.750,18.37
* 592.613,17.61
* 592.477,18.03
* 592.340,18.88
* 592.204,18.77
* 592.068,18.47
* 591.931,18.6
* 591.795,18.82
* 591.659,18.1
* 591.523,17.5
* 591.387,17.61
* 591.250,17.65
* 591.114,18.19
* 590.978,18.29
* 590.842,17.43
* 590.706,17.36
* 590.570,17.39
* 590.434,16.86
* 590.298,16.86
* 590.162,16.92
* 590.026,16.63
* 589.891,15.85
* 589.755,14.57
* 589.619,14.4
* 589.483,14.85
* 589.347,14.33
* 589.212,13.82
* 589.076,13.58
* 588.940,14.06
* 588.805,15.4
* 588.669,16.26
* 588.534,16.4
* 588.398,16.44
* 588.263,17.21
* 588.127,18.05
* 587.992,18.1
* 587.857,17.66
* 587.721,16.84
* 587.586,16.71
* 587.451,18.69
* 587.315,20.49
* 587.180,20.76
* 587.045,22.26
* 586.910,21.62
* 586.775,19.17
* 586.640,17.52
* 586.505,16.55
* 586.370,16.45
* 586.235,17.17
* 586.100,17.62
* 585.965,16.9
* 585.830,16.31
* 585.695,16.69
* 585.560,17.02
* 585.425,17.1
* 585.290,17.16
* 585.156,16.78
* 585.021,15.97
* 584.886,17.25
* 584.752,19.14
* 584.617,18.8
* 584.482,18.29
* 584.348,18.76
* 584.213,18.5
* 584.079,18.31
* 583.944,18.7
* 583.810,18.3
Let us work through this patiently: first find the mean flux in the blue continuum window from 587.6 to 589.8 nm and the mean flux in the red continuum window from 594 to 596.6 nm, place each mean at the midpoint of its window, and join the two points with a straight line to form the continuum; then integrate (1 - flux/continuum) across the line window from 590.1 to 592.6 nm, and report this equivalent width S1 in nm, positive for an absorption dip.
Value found -0.20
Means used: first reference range 15.8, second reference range 17.7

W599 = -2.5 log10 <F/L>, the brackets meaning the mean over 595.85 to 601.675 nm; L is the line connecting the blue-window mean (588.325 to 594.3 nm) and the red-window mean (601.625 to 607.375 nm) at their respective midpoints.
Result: 0.01 mag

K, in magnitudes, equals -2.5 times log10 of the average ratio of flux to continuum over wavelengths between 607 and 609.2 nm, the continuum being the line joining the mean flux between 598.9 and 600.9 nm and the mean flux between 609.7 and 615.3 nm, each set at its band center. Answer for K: -0.022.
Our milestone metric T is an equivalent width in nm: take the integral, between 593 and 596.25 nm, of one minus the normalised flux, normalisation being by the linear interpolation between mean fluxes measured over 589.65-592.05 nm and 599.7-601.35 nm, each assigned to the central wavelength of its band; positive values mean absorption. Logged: -0.10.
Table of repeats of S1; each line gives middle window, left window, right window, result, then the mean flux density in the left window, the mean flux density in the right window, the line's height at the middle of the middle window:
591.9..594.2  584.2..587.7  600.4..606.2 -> -0.03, 18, 18.4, 18.2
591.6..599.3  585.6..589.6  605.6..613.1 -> -0.19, 17.1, 18.5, 17.6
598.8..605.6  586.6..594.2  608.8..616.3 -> -0.18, 17.6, 18.1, 17.9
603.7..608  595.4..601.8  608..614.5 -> -0.15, 17.9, 18.4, 18.2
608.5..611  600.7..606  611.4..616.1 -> 0.02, 18.5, 18.2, 18.3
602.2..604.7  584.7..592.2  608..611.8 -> -0.11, 17.2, 18.3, 18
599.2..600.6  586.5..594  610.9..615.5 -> -0.01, 17.5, 18.3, 17.9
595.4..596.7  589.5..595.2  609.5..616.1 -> 0.02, 17.7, 18.1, 17.8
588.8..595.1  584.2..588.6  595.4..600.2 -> 0.22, 17.9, 18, 17.9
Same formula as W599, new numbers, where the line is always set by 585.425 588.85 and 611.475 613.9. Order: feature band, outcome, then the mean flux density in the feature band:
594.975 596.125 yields -0.01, 18.2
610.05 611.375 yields 0.02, 18.1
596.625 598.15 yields -0.01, 18.3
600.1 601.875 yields 0.02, 17.8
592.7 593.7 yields -0.03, 18.4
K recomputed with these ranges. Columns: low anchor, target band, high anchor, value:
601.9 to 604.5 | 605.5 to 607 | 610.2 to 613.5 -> -0.027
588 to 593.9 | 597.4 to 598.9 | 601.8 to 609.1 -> -0.012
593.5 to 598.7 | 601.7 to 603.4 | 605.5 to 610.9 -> -0.004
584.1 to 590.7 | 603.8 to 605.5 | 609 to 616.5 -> -0.064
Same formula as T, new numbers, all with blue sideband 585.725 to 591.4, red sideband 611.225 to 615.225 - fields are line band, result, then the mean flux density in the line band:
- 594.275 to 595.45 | -0.02 nm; 17.7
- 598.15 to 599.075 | -0.02 nm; 17.9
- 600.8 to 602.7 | 0.00 nm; 17.7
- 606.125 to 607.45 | -0.05 nm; 18.7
